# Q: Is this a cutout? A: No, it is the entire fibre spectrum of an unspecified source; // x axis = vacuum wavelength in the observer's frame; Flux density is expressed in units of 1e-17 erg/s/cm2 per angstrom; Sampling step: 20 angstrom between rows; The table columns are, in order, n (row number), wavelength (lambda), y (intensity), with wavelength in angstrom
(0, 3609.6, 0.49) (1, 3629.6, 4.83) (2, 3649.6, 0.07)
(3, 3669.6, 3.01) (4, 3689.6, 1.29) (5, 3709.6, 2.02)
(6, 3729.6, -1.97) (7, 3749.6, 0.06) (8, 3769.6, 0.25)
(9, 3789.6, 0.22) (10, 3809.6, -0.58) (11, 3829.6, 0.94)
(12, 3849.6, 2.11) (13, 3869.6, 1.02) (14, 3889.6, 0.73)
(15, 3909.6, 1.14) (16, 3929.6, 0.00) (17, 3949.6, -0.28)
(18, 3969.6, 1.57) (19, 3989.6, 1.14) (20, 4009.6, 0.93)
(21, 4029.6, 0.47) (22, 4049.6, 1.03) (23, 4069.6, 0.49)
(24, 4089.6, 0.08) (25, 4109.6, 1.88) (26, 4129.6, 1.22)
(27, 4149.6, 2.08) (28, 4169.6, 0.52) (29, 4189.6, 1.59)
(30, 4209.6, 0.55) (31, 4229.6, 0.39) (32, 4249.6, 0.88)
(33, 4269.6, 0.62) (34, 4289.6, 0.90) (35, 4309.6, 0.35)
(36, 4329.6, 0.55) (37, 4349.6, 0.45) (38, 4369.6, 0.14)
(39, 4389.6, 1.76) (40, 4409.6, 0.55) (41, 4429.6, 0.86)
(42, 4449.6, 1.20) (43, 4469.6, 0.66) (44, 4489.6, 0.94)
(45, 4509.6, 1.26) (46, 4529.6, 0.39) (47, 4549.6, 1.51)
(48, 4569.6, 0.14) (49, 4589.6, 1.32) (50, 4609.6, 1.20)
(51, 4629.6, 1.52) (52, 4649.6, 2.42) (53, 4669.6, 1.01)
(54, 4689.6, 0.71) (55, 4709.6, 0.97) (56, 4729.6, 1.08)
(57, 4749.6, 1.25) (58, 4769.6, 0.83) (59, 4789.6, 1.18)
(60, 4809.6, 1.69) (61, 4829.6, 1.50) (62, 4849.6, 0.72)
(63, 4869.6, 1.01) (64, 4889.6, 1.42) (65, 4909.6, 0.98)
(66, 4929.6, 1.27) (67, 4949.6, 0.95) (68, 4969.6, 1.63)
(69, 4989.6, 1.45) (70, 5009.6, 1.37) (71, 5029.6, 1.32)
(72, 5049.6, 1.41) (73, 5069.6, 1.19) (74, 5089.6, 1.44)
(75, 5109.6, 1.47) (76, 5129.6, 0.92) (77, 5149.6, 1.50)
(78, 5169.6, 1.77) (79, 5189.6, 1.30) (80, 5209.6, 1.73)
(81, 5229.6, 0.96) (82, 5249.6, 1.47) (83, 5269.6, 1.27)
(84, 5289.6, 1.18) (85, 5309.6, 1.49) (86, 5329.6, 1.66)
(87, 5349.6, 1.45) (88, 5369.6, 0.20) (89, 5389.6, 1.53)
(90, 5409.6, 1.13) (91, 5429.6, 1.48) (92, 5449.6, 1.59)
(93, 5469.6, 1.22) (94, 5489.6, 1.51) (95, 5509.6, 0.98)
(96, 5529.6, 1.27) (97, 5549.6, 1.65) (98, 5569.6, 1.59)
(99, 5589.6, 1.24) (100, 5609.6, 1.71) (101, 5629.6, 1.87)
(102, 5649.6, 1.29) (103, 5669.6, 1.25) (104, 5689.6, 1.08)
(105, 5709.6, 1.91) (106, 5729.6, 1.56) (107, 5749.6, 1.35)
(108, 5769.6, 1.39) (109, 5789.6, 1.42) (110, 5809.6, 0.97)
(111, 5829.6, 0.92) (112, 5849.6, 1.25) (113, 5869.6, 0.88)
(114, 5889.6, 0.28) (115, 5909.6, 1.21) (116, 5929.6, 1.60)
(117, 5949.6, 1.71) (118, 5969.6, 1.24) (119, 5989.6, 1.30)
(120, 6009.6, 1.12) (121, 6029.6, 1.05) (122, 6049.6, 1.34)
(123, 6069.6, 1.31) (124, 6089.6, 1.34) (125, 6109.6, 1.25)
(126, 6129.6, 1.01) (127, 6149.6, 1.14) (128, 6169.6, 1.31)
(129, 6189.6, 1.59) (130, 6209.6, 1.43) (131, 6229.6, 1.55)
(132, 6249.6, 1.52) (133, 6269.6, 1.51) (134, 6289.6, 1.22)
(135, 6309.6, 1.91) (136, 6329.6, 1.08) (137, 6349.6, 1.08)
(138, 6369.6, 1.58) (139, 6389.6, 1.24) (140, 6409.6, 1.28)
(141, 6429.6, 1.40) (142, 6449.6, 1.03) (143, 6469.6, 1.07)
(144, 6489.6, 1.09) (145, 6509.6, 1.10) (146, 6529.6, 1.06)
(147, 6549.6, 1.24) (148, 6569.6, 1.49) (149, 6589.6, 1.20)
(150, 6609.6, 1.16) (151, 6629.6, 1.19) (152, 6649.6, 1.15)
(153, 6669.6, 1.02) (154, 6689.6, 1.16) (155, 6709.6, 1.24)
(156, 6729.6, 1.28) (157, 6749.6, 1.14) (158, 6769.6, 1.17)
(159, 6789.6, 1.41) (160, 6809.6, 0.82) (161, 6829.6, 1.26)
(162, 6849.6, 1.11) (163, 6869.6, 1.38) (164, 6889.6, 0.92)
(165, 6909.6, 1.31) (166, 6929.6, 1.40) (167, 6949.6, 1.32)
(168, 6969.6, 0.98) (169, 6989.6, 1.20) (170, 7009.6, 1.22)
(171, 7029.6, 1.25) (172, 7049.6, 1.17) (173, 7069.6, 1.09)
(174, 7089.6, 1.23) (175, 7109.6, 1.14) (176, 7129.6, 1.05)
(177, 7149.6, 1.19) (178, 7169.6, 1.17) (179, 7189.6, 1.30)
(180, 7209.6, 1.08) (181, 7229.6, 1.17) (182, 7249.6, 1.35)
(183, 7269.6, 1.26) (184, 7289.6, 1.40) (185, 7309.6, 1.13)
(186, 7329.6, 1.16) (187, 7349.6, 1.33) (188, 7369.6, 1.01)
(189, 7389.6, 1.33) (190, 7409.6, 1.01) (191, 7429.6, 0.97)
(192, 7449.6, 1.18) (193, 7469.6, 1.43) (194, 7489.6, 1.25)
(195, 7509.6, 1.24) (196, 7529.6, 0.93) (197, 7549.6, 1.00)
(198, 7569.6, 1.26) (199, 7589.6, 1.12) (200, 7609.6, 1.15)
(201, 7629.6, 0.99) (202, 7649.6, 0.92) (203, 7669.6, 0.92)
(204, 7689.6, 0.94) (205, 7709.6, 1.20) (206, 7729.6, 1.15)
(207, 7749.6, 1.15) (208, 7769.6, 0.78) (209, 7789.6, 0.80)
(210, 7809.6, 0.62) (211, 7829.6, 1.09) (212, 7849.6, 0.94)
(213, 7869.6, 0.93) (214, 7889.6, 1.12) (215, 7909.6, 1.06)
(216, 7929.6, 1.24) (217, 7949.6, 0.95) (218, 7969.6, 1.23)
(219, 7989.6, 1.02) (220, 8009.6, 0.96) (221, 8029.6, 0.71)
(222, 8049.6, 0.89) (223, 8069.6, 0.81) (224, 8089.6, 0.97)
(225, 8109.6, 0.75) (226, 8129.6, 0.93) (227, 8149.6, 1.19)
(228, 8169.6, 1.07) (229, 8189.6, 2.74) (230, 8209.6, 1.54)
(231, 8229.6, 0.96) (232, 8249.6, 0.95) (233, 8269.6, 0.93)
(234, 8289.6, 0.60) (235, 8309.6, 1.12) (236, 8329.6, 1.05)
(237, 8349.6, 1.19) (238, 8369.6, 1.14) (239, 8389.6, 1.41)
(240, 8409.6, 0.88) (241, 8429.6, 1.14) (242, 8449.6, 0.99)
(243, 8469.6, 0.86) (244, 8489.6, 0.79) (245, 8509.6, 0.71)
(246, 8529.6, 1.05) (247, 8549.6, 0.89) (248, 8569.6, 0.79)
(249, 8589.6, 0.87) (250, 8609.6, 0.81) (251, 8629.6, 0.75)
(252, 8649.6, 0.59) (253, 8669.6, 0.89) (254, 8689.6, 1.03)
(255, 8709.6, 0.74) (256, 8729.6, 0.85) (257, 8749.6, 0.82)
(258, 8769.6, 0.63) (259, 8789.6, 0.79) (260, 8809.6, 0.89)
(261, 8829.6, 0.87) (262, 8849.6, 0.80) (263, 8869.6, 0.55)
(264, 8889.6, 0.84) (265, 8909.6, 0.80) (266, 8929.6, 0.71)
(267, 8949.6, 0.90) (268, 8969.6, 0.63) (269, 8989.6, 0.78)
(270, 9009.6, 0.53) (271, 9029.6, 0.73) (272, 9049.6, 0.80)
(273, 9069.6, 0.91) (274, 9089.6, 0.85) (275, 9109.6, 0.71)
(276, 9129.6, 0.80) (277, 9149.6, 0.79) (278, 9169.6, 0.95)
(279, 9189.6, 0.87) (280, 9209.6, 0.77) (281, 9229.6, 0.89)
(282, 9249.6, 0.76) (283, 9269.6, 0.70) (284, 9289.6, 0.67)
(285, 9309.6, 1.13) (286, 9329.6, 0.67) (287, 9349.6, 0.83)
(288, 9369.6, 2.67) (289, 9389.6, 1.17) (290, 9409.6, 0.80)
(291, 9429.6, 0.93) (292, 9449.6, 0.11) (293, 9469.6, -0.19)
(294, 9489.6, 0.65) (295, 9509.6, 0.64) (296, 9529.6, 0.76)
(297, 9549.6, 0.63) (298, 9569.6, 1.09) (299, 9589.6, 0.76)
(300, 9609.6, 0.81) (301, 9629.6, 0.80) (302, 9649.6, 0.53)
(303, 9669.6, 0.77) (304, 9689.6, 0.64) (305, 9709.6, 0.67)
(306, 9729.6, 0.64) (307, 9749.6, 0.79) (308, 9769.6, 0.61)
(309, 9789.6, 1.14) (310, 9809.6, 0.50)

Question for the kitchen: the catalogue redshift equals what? 0.25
